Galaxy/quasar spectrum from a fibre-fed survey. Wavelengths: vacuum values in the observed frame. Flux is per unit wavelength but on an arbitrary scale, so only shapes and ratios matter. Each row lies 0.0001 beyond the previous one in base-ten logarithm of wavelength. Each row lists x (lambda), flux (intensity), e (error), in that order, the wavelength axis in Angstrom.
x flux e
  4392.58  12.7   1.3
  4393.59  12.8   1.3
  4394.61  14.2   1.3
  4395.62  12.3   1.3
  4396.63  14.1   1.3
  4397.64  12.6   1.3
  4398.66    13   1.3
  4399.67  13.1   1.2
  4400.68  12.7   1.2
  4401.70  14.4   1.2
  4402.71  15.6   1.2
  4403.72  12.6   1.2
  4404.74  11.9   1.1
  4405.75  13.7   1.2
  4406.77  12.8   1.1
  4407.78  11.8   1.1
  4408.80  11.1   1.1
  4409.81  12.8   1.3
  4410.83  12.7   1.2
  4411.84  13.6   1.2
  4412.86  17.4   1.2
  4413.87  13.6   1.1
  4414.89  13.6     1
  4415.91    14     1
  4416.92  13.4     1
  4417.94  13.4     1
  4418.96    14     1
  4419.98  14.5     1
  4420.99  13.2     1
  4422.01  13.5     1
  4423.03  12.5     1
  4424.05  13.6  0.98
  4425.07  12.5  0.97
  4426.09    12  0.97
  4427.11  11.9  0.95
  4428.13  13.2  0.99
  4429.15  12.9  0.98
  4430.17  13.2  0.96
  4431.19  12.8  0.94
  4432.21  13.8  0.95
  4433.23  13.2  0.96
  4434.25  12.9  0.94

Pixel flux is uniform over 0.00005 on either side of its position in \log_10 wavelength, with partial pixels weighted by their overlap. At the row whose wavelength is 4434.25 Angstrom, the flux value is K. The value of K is 12.9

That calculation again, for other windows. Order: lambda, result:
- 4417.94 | 13.4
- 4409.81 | 12.8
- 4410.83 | 12.7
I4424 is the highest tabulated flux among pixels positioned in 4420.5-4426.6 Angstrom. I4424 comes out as 13.6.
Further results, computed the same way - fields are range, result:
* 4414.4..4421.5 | 14.5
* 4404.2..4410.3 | 13.7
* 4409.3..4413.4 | 17.4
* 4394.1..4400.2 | 14.2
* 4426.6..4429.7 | 13.2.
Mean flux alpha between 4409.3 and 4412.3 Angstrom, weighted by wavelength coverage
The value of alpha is 13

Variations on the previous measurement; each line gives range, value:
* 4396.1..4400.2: 13.2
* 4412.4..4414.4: 15.5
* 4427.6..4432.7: 13.2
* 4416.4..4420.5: 13.8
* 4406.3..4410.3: 12.1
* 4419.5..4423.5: 13.4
